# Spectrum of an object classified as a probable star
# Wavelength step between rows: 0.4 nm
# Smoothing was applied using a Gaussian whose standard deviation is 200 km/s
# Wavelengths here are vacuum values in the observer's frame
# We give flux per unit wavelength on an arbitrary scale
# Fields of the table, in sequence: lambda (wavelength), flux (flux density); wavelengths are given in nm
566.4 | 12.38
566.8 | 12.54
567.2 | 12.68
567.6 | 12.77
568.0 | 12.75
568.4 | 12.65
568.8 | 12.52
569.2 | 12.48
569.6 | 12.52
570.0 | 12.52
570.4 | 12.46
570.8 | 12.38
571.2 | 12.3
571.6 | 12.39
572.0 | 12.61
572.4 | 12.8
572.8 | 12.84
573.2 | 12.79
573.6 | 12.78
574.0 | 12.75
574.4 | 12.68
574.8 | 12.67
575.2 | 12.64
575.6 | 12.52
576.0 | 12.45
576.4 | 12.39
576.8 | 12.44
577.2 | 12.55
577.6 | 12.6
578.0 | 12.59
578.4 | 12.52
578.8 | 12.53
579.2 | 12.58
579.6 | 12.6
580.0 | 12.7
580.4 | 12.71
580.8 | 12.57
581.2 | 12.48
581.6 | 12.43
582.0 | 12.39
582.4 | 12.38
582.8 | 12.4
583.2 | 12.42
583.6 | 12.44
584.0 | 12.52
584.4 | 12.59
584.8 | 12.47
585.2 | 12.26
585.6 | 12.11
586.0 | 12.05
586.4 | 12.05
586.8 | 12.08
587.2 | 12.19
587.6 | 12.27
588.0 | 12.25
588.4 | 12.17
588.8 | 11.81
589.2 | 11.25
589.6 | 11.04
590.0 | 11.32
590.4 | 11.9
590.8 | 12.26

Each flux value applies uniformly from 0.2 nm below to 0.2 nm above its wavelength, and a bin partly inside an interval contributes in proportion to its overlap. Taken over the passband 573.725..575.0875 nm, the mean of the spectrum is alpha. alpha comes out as 12.7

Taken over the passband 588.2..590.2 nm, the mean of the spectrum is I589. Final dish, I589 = 11.5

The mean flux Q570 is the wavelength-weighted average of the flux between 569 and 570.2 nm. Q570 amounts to 12.5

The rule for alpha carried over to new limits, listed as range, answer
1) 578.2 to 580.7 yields 12.6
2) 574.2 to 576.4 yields 12.6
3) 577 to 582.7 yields 12.5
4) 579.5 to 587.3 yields 12.4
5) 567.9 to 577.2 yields 12.6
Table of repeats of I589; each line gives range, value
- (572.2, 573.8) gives 12.8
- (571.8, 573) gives 12.8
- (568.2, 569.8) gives 12.5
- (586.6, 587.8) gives 12.2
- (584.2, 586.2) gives 12.3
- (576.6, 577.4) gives 12.5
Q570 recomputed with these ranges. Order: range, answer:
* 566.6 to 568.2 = 12.7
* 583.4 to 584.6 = 12.5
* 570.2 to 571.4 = 12.4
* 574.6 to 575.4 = 12.7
